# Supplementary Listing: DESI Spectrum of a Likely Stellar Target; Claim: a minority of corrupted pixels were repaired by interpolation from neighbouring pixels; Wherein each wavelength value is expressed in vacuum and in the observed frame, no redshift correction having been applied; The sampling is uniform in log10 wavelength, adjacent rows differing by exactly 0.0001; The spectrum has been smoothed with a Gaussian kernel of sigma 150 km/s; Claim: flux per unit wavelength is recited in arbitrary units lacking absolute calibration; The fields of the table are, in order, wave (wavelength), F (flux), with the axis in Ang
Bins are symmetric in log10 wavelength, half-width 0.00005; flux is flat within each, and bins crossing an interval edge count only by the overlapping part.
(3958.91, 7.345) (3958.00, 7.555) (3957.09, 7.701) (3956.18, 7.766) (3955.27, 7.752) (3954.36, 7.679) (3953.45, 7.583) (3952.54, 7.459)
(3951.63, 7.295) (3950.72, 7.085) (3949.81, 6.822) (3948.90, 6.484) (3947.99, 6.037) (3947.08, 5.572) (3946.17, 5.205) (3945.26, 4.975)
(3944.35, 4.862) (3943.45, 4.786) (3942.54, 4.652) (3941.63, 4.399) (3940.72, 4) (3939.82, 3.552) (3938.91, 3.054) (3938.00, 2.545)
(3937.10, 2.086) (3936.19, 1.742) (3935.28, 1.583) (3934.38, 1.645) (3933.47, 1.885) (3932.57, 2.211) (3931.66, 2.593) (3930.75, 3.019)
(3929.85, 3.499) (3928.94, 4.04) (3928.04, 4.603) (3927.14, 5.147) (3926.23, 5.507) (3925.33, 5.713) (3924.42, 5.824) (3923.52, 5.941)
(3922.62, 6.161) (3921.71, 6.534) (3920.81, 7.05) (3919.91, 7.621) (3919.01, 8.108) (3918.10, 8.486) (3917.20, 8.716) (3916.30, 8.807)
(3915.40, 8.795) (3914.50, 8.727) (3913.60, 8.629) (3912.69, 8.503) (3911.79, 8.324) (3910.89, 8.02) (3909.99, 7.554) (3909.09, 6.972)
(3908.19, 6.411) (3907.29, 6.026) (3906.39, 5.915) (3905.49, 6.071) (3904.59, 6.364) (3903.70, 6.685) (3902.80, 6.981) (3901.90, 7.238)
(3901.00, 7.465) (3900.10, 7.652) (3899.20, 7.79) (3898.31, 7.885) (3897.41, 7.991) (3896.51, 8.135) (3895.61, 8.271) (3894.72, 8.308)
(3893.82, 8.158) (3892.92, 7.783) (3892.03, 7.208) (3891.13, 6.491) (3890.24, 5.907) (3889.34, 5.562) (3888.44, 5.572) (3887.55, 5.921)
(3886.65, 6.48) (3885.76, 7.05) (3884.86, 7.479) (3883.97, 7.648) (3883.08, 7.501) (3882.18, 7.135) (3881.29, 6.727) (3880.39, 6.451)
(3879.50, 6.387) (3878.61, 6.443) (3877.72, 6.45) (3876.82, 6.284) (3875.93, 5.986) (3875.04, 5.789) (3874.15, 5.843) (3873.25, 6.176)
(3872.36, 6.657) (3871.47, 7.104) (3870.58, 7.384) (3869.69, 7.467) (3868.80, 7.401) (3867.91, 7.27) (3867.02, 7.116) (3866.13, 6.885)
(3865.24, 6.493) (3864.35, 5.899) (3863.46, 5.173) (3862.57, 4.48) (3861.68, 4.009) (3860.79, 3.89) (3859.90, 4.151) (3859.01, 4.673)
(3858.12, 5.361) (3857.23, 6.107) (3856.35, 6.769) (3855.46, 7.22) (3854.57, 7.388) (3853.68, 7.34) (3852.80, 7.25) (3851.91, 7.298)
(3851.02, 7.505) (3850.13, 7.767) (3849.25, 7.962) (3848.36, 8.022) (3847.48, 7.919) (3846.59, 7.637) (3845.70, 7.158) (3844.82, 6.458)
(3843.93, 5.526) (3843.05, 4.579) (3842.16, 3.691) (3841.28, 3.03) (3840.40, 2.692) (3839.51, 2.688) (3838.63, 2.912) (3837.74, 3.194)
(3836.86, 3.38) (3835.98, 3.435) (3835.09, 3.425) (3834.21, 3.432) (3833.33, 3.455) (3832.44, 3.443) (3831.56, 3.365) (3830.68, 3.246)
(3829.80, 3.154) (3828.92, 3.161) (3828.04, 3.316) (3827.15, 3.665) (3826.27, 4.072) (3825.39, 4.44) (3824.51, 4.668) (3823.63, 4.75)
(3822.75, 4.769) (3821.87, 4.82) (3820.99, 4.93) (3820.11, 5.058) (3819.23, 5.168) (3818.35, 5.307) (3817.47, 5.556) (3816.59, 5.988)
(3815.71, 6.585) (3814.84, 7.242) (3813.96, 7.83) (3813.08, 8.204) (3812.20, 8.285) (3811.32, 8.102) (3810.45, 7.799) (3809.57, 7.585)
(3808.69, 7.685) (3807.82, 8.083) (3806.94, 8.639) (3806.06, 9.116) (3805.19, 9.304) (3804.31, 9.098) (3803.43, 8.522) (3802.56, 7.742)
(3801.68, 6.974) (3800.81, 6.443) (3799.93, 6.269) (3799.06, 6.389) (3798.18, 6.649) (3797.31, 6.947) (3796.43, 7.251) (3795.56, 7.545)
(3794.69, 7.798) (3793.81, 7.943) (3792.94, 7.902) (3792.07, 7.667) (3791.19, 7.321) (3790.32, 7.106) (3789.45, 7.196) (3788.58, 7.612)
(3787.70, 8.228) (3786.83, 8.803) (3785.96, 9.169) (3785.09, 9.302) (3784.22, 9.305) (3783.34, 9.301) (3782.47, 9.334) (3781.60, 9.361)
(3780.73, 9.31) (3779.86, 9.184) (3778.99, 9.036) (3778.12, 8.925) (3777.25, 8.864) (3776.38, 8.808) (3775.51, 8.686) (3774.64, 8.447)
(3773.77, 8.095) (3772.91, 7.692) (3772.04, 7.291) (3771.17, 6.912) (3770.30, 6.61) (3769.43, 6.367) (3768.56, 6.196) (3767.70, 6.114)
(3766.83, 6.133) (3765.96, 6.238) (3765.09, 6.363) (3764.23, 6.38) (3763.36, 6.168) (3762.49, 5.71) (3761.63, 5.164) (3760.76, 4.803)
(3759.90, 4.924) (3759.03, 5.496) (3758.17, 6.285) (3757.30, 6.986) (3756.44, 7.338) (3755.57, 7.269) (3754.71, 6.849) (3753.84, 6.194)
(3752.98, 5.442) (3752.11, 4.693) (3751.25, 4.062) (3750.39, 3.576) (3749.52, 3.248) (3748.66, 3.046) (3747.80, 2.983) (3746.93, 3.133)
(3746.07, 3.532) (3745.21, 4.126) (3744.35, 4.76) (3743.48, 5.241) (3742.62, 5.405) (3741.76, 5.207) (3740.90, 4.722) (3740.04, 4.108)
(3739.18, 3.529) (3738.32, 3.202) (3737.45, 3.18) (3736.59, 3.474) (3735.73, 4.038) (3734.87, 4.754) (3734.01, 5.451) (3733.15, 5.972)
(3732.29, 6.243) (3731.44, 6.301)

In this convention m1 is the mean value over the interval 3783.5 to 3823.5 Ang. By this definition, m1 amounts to 7.35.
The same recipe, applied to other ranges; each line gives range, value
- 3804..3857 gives 5.75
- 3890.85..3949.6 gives 5.98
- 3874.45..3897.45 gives 6.86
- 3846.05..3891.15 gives 6.53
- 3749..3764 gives 5.54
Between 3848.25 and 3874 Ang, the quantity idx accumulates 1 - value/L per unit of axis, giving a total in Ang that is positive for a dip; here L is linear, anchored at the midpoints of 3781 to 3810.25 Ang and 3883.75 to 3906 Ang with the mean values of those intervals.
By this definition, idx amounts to 3.3 Ang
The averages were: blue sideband 7.99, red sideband 7.12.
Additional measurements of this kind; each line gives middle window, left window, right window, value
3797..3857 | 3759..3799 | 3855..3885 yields 8.5 Ang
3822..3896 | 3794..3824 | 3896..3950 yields 7.9 Ang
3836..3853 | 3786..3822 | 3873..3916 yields 3.9 Ang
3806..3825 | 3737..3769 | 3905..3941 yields -4.9 Ang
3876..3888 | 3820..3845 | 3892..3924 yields -0.9 Ang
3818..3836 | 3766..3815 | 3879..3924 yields 8.5 Ang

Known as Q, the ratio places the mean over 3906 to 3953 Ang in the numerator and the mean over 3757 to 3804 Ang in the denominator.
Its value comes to 0.8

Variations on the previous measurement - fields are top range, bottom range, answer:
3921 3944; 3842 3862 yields 0.61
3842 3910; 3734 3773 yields 1.28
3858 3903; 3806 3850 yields 1.24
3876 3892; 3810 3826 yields 1.08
